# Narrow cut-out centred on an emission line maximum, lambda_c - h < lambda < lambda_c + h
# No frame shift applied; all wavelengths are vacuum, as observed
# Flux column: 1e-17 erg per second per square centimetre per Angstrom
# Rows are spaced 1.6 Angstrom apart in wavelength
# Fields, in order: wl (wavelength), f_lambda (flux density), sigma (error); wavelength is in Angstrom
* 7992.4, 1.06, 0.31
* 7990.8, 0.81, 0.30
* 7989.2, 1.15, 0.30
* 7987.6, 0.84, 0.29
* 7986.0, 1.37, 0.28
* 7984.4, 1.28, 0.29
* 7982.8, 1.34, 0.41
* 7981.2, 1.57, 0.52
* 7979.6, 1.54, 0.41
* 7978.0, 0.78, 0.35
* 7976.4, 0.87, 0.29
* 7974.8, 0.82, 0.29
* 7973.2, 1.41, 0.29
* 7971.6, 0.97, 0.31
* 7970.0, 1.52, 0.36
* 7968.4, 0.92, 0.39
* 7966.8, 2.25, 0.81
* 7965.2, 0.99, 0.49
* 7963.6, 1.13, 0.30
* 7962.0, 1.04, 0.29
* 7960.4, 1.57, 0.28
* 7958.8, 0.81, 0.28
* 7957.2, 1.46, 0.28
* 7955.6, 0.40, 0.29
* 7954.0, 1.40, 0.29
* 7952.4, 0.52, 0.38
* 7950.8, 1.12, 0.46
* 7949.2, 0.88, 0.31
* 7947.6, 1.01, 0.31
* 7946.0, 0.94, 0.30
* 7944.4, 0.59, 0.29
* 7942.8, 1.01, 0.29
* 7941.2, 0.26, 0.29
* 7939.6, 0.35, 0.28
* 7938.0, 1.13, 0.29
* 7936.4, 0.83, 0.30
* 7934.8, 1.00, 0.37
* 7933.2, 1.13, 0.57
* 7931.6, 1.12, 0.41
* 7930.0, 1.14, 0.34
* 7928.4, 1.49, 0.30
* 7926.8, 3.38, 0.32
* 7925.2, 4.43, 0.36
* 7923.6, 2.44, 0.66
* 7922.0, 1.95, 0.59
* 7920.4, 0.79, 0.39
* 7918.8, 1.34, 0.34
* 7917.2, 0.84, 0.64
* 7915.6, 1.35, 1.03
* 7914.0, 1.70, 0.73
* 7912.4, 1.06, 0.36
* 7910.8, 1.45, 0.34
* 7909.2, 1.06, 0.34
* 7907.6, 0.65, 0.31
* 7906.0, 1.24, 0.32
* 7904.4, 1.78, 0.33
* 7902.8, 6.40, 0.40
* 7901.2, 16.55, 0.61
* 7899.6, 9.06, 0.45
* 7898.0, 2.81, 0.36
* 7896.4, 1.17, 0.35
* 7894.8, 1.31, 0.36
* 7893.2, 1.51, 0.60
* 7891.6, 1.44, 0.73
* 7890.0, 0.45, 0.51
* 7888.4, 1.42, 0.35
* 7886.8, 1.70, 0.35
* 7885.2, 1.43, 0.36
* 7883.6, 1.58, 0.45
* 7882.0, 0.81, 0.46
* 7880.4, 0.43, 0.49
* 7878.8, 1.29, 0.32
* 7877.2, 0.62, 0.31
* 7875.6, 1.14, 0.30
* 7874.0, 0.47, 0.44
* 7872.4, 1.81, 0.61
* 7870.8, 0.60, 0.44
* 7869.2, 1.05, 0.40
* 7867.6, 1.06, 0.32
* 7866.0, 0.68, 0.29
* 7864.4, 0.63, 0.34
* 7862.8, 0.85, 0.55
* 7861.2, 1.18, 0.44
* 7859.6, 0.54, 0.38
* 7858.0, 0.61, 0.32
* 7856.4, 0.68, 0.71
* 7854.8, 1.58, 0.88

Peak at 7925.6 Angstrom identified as [N II] 6583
